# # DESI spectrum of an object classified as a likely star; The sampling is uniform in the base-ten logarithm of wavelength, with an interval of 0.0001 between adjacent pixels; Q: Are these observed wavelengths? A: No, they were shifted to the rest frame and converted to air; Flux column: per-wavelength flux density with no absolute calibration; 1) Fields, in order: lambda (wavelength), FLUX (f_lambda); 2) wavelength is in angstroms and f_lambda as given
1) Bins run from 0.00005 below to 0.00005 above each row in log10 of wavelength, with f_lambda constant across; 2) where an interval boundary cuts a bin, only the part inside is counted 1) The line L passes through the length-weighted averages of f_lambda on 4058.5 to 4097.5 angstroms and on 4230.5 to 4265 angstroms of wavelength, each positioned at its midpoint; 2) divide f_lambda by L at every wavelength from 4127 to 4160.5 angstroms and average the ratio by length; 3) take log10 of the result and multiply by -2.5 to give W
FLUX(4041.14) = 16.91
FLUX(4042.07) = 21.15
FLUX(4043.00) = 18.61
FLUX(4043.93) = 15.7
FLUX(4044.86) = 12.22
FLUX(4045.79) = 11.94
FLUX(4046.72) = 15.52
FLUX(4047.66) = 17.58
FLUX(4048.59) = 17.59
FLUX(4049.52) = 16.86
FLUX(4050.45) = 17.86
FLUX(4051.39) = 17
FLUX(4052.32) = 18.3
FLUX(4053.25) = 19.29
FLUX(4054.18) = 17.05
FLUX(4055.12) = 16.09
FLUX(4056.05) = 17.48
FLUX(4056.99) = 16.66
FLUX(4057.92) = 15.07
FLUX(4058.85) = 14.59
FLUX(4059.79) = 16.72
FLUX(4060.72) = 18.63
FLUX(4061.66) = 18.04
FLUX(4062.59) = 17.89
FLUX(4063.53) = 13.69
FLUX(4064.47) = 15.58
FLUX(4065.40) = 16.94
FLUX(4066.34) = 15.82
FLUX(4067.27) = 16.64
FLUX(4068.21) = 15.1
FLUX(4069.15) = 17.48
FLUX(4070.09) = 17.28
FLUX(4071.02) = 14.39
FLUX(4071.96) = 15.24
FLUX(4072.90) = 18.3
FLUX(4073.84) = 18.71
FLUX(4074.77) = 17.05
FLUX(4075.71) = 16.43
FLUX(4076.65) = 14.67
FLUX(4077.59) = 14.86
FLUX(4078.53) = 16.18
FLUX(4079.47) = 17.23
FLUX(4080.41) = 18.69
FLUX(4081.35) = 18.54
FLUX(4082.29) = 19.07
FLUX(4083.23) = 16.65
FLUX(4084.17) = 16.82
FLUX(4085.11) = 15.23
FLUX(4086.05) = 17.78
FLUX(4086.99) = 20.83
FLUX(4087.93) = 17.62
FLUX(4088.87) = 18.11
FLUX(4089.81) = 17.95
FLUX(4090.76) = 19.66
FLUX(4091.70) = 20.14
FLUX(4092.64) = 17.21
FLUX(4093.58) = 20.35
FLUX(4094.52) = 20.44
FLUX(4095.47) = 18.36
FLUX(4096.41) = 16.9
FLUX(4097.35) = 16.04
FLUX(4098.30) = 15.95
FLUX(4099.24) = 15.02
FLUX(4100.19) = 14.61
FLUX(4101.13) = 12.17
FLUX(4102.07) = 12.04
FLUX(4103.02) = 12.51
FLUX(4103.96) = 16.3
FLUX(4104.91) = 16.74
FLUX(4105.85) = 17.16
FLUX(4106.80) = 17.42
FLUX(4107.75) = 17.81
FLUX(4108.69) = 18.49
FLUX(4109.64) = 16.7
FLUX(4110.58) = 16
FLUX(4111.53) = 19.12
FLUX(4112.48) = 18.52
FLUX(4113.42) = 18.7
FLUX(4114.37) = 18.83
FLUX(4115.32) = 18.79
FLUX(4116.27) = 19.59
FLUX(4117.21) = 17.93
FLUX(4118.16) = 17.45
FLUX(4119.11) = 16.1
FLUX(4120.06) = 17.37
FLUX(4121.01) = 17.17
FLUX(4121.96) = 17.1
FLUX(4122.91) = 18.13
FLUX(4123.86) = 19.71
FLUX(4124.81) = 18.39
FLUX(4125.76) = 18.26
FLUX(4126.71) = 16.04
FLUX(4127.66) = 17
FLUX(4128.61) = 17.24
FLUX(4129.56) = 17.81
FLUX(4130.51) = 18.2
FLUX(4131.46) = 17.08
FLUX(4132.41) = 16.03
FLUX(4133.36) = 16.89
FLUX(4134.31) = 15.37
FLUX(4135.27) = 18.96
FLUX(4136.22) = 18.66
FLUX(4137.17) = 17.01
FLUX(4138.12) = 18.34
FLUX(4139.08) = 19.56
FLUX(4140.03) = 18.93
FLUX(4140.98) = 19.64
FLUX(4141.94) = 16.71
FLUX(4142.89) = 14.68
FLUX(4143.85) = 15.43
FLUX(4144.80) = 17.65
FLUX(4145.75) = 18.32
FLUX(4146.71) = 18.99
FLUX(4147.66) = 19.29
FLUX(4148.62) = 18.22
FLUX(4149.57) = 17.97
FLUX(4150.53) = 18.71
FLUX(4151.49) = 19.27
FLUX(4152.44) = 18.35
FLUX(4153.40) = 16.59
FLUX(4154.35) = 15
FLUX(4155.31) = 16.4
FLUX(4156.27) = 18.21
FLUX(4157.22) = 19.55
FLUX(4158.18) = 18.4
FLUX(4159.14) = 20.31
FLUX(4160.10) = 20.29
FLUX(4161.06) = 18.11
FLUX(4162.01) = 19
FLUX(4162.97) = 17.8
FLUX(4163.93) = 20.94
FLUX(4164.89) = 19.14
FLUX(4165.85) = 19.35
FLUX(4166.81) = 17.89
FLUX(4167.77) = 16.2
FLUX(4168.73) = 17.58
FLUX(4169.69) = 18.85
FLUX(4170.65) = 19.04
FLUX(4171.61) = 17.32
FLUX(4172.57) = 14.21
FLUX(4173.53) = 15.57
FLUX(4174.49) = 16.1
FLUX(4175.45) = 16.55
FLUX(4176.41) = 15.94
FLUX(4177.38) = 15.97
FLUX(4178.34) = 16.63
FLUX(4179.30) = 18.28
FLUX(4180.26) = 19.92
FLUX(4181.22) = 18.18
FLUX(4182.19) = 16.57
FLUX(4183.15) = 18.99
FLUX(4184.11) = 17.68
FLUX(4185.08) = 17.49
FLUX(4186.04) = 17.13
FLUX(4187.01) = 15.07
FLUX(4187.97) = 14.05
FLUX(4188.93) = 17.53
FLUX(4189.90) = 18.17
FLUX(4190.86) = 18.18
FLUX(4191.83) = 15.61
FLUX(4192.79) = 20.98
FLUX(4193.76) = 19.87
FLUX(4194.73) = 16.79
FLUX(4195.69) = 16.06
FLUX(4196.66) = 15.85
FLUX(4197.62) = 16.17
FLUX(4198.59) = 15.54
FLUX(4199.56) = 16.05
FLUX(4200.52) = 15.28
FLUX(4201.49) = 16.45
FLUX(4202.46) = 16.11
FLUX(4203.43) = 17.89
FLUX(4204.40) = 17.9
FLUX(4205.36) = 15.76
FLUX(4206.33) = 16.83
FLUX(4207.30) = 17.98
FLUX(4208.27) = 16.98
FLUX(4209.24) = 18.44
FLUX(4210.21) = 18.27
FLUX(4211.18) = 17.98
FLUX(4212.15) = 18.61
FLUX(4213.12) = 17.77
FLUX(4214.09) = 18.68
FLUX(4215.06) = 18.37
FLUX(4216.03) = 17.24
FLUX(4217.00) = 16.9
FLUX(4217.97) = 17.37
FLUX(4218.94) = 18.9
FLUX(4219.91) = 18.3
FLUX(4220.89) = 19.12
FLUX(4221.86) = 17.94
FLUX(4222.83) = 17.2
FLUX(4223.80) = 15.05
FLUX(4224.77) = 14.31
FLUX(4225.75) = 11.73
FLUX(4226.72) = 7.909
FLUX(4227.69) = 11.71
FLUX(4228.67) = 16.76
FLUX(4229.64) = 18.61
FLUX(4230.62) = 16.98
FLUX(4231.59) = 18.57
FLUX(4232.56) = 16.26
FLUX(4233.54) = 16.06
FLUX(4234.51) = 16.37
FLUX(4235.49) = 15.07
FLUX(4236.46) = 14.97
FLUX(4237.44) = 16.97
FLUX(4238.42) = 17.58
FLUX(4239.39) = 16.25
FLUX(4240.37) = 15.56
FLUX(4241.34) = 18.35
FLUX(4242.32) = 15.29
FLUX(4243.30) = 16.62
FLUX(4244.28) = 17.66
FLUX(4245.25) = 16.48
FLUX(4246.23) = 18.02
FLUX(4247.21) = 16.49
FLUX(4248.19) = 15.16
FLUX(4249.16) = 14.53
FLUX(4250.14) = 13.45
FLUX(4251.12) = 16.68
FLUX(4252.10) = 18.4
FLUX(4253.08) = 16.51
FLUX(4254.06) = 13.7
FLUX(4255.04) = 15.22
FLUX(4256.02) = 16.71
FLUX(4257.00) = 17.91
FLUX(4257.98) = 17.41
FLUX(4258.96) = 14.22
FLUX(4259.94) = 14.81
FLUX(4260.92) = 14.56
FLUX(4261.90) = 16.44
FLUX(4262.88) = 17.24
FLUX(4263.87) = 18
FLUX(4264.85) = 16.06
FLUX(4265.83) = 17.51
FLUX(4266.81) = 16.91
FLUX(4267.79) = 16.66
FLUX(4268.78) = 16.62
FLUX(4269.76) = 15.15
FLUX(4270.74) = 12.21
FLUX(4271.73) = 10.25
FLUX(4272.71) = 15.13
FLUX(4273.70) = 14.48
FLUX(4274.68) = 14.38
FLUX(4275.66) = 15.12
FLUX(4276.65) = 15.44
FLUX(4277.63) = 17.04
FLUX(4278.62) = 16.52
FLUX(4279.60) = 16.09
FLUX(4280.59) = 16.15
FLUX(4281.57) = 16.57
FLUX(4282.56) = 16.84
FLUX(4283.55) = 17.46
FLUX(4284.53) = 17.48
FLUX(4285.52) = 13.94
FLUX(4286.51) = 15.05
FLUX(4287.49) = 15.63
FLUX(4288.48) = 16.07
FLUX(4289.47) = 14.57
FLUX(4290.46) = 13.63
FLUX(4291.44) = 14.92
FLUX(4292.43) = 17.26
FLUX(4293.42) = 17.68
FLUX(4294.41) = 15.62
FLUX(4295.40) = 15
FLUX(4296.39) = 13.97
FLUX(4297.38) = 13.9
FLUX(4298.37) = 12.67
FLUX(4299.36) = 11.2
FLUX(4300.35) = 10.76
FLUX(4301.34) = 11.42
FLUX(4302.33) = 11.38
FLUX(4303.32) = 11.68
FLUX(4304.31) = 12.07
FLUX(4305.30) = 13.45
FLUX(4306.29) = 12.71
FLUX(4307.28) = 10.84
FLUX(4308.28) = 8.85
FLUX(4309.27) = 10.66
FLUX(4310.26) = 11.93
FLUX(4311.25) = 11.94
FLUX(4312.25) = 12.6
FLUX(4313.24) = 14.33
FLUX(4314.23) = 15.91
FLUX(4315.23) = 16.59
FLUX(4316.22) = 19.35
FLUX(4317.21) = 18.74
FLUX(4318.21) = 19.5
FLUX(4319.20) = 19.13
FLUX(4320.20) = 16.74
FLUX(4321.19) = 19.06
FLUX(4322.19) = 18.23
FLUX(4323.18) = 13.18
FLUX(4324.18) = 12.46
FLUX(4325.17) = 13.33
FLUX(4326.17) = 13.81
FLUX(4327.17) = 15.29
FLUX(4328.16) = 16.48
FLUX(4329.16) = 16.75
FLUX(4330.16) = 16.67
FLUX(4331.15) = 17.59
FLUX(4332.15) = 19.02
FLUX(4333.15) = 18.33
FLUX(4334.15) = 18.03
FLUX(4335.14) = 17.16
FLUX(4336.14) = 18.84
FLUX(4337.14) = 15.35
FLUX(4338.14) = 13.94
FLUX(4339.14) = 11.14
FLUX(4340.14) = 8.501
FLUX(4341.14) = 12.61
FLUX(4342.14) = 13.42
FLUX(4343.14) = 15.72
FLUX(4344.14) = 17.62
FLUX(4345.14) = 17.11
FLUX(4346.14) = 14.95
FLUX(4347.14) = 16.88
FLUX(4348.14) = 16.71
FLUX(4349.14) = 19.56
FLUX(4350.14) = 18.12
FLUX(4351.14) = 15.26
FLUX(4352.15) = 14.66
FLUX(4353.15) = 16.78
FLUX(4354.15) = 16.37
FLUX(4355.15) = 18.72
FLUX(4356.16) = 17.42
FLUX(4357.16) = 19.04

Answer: -0.060 mag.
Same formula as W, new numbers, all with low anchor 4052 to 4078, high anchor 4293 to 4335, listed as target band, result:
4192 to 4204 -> -0.086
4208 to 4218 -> -0.158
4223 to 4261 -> -0.036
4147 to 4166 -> -0.167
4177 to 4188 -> -0.105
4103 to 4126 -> -0.096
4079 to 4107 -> -0.049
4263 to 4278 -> -0.025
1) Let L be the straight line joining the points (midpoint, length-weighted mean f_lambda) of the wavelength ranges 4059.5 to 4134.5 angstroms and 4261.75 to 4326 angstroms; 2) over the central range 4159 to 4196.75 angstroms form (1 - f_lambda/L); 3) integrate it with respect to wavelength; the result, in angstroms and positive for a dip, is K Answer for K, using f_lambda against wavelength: -3.2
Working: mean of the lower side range 17.1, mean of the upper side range 14.9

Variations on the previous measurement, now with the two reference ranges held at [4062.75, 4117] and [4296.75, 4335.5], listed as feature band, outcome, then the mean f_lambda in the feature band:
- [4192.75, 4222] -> -3.0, 17.4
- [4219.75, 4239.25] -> -0.3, 15.8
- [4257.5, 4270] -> -0.9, 16.3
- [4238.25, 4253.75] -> -1.0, 16.4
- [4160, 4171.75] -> -1.7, 18.6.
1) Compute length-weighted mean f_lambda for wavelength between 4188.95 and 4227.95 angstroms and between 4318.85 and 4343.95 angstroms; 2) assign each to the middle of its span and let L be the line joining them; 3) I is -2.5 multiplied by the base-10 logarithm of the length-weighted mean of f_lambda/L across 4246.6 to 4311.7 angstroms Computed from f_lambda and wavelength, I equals 0.10 mag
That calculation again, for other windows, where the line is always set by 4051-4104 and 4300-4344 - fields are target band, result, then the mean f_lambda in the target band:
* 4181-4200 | -0.08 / 17.1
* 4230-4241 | -0.07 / 16.5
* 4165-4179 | -0.07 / 17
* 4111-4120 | -0.11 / 18.3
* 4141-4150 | -0.09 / 17.6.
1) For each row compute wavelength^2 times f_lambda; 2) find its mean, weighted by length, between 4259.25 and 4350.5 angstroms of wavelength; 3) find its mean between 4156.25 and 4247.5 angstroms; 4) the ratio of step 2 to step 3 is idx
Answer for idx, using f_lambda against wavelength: 0.9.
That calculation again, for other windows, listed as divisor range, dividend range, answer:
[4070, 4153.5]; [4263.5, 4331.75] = 0.94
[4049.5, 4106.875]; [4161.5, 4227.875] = 1.07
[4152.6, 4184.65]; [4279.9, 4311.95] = 0.83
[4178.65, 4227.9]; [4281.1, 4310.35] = 0.85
